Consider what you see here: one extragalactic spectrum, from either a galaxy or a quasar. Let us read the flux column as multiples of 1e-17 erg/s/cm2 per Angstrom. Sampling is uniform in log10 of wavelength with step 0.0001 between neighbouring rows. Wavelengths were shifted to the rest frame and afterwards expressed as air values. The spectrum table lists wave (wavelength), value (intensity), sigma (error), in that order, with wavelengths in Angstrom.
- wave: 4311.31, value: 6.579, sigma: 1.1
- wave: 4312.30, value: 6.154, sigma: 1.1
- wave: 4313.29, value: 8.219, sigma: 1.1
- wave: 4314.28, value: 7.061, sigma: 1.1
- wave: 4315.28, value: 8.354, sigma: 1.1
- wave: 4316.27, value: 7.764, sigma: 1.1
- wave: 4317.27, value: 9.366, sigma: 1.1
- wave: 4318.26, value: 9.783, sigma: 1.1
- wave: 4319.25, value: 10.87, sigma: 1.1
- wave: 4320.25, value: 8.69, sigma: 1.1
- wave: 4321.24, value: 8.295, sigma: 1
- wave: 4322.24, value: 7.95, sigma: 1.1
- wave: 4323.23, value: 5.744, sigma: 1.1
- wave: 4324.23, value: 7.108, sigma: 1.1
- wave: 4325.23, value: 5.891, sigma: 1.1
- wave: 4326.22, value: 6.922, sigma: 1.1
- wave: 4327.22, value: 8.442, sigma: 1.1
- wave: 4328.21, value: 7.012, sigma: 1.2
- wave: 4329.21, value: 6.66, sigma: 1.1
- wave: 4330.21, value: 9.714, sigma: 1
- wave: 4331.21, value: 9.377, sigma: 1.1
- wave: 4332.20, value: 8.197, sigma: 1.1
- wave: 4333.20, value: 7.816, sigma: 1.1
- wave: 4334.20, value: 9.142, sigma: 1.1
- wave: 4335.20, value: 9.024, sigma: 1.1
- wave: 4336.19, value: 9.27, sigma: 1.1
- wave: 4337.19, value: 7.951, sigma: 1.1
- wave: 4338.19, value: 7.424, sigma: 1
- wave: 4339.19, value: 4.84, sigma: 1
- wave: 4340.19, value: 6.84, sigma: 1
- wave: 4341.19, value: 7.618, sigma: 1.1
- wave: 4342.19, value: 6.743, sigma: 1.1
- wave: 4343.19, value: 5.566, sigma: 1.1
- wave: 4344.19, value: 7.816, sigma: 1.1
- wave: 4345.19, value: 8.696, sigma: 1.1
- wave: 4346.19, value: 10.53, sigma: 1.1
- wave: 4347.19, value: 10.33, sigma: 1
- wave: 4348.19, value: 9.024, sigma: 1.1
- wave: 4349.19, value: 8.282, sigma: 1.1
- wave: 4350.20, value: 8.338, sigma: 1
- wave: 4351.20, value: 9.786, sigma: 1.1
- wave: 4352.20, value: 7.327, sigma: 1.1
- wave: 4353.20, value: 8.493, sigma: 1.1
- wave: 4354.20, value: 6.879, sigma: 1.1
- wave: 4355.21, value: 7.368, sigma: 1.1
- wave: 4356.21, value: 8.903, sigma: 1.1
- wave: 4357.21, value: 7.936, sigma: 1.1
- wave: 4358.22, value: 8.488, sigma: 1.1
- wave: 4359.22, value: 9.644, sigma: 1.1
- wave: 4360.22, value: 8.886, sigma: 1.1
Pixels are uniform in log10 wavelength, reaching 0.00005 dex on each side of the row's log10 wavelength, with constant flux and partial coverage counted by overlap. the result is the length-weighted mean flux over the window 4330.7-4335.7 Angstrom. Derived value 8.73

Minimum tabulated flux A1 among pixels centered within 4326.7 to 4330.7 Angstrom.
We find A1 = 6.66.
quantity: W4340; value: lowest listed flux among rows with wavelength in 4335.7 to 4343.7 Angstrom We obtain 4.84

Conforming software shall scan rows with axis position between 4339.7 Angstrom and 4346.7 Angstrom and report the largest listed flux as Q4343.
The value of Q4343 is 10.53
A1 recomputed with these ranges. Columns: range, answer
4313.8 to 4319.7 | 7.061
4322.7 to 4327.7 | 5.744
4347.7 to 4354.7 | 6.879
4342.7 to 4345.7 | 5.566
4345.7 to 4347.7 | 10.33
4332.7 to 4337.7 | 7.816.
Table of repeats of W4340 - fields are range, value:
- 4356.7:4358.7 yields 7.936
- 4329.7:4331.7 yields 9.377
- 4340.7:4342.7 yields 6.743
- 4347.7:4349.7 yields 8.282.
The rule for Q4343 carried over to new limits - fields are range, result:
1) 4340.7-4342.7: 7.618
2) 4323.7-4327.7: 8.442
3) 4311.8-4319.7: 10.87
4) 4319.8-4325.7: 8.69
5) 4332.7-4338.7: 9.27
